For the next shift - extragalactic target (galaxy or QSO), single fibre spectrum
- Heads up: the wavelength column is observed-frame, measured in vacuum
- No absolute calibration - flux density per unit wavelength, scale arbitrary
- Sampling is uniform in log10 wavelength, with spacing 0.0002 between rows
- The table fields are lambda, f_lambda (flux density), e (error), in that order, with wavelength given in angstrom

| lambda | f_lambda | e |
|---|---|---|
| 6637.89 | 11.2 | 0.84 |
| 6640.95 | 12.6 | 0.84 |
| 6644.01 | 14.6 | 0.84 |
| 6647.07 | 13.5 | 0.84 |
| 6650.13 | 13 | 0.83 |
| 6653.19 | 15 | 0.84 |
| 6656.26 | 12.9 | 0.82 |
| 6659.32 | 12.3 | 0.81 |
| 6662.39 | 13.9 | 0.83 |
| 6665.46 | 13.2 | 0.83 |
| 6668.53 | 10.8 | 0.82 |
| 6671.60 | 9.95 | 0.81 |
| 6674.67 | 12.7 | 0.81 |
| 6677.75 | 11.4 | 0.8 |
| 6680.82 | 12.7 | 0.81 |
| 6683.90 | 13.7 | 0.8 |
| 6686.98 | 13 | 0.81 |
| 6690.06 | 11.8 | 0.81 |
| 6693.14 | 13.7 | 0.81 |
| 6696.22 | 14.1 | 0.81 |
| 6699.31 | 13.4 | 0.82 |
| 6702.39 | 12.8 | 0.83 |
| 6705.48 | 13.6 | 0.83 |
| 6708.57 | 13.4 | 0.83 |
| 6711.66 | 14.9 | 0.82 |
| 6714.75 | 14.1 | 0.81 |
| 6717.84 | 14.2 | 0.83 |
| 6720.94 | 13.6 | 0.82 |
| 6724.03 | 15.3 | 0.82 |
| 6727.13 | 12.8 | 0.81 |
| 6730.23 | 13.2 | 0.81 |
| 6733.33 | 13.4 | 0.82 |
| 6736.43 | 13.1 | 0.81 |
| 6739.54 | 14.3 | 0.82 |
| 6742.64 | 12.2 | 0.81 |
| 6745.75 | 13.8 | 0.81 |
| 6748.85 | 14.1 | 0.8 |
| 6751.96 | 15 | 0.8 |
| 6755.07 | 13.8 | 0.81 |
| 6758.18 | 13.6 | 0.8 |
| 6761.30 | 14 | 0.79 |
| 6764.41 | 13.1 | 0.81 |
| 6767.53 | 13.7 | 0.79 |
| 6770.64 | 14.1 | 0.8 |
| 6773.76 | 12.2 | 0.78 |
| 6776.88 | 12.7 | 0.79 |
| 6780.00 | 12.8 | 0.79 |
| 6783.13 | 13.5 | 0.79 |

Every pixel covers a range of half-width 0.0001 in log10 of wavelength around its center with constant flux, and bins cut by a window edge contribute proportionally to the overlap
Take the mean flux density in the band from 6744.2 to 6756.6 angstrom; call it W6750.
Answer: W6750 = 14.2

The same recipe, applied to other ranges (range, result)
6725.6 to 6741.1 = 13.4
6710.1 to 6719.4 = 14.4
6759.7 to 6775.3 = 13.4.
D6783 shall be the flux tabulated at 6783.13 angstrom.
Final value 13.5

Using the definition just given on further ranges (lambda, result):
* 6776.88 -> 12.7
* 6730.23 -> 13.2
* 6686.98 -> 13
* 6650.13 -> 13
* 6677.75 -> 11.4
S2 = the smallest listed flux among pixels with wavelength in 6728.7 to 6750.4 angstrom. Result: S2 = 12.2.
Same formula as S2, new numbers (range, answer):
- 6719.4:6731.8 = 12.8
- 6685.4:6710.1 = 11.8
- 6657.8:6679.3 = 9.95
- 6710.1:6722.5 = 13.6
